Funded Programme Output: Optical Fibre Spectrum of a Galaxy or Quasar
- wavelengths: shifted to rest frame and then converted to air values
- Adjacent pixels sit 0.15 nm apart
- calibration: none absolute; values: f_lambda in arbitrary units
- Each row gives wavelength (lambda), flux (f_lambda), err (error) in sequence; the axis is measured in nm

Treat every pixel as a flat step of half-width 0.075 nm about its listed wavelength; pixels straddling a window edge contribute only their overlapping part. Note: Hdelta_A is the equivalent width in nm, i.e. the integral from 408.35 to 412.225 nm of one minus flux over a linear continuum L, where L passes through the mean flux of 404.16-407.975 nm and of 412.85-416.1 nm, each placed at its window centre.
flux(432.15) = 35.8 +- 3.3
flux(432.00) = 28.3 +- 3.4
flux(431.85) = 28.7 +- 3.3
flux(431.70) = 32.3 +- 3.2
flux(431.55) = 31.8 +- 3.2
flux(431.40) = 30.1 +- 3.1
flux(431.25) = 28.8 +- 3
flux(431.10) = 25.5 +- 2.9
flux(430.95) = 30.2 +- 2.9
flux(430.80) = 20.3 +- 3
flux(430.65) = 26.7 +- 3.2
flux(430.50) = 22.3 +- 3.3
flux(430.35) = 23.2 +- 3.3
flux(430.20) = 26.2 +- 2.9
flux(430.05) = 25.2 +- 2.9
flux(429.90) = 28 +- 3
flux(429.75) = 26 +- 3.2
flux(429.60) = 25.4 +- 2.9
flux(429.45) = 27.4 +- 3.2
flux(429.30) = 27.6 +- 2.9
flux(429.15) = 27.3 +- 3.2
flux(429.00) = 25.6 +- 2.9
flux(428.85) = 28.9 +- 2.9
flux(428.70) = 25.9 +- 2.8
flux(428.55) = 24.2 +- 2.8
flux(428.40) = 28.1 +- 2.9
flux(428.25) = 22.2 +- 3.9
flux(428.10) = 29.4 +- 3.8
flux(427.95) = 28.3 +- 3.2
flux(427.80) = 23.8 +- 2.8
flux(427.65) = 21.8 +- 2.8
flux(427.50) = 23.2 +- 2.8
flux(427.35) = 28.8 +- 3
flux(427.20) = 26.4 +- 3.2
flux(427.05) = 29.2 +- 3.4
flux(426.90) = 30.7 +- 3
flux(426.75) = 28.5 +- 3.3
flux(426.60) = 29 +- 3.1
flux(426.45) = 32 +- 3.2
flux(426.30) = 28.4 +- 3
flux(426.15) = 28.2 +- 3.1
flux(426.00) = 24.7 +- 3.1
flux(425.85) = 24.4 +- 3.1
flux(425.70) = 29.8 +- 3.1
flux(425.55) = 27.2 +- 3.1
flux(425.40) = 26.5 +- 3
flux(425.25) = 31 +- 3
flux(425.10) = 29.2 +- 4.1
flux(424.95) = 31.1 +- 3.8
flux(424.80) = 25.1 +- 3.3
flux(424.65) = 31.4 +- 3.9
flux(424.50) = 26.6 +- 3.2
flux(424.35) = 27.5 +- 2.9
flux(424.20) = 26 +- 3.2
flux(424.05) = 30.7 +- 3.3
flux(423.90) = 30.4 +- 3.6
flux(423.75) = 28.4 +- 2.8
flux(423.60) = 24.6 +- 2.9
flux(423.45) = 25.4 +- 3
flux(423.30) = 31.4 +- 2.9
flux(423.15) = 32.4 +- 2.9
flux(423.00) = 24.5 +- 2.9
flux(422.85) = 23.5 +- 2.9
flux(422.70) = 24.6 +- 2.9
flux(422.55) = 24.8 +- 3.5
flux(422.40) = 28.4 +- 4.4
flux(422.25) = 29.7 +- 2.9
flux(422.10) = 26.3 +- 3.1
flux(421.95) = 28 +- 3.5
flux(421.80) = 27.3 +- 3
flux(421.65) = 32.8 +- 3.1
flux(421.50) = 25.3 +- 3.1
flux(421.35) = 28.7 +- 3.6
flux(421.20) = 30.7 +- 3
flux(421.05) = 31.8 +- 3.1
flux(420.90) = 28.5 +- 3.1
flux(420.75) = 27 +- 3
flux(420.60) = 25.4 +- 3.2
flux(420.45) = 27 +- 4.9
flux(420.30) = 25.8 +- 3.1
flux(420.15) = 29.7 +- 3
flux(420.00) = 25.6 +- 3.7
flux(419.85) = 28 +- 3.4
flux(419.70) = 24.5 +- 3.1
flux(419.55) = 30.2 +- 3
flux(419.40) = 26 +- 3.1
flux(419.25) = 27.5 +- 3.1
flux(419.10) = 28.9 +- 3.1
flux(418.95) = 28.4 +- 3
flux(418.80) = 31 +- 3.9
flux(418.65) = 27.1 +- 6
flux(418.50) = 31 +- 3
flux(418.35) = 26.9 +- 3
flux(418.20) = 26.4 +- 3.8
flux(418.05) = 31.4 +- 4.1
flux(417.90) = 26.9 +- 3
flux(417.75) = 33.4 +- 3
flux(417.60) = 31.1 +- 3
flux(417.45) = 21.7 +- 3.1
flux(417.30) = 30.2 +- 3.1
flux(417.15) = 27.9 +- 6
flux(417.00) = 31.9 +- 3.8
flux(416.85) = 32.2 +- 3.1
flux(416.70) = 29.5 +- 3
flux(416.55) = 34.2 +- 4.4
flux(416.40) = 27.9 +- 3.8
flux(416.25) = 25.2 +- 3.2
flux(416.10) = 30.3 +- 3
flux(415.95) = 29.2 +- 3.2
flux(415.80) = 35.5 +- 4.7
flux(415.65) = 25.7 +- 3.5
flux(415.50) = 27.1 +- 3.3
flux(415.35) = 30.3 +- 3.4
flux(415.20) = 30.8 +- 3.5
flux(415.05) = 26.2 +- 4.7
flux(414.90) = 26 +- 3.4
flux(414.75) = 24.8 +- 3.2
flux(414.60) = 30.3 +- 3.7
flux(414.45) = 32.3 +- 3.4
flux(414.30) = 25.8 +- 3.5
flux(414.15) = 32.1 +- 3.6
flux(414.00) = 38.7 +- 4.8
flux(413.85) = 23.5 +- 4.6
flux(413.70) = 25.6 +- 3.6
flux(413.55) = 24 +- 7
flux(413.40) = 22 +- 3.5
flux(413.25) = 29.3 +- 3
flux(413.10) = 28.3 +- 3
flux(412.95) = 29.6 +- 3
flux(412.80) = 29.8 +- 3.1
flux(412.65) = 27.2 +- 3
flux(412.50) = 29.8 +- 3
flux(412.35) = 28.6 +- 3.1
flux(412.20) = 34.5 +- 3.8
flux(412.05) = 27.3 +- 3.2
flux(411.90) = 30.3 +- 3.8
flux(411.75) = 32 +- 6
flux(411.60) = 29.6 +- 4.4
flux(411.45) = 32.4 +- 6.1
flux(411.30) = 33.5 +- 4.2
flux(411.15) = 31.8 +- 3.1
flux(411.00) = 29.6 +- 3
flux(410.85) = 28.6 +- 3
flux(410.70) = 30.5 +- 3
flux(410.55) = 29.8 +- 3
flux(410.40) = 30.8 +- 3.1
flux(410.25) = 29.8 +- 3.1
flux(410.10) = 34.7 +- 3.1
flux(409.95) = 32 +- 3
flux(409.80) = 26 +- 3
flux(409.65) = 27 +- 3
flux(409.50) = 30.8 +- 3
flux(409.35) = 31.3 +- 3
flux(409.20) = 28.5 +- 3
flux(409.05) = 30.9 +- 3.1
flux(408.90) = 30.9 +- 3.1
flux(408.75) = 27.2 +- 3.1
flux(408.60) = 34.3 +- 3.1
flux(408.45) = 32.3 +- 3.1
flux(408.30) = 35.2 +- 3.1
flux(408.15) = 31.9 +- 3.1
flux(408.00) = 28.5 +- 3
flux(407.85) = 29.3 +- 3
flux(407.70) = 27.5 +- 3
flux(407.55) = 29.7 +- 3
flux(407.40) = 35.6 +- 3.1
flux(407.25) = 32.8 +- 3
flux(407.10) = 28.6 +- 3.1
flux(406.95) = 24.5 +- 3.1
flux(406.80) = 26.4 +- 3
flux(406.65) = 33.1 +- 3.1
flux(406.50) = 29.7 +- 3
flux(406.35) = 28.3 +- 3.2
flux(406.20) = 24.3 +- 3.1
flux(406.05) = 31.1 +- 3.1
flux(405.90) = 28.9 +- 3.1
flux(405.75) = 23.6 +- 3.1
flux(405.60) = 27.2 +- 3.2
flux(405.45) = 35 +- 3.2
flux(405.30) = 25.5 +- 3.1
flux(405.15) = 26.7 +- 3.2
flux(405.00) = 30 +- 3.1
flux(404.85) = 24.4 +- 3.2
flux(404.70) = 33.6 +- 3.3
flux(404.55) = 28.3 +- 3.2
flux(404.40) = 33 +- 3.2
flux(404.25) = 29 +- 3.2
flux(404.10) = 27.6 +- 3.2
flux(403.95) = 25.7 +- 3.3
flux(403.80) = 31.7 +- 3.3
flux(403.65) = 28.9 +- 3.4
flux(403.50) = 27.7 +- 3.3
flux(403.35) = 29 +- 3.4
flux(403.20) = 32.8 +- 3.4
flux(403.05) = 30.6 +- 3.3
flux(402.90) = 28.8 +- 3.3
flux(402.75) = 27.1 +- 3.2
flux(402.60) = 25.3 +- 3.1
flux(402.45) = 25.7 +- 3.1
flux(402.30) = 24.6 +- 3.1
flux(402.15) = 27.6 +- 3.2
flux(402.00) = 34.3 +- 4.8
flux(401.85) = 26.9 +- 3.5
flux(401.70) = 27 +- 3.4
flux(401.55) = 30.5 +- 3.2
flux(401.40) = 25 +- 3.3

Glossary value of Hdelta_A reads -0.250 nm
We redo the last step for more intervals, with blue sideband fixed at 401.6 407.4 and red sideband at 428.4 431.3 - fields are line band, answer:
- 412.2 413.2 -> -0.05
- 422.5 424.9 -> -0.06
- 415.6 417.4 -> -0.16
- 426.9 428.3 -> 0.00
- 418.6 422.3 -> -0.14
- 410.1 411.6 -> -0.15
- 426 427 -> -0.10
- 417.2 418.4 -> -0.05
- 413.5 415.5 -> -0.06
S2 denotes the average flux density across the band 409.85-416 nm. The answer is 29.5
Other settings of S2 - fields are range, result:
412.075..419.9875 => 28.7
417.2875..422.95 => 27.9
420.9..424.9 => 28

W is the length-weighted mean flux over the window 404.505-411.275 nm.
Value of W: 29.7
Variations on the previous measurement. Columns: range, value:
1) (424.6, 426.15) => 28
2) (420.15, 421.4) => 28.2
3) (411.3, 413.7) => 29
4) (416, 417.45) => 29.5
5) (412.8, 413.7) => 26.8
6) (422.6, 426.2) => 27.7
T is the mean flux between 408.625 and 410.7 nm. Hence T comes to 30.1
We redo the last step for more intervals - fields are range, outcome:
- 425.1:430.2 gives 27.1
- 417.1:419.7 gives 28.5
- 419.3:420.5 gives 27.1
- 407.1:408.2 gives 30.6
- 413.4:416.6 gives 28.6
